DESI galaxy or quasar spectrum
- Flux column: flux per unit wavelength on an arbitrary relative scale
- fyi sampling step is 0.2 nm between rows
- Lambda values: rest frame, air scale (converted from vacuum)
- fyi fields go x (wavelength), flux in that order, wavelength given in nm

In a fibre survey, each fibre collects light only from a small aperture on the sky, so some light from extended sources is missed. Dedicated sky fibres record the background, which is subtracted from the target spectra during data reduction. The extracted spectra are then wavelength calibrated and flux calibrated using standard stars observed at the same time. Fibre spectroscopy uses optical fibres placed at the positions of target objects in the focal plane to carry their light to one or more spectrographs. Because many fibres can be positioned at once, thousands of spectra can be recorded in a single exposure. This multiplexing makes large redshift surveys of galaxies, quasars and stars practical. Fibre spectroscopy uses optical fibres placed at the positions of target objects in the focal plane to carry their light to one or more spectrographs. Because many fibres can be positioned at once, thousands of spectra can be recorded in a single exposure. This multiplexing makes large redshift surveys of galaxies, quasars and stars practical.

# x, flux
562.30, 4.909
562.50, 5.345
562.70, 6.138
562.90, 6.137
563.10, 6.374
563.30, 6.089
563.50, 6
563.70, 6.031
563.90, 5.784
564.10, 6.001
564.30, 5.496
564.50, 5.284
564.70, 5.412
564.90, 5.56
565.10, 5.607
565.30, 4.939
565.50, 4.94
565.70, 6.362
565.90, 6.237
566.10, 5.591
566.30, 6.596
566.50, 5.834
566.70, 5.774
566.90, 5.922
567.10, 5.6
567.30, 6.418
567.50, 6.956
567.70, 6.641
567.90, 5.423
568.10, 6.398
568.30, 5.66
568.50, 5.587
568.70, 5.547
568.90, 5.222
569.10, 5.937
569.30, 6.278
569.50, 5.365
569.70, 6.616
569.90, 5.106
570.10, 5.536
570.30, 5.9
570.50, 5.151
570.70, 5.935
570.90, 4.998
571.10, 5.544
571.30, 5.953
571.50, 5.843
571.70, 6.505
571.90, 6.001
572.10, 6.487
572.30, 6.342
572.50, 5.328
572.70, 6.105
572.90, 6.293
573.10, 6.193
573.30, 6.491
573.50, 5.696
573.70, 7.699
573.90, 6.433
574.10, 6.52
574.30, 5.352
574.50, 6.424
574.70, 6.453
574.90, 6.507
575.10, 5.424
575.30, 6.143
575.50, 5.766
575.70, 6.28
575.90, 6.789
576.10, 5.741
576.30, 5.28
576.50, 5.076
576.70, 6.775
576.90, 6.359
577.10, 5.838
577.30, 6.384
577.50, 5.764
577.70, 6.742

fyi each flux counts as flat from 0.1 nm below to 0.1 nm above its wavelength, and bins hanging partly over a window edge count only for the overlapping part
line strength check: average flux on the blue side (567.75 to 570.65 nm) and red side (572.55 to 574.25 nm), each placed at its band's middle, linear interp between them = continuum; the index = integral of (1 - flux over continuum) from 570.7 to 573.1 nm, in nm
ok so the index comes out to 0.07 nm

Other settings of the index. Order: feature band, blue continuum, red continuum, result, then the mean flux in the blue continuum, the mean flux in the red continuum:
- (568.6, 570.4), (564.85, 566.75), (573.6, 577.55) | 0.05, 5.75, 6.16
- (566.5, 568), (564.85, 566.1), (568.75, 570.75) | -0.12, 5.61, 5.69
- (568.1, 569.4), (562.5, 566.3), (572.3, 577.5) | 0.04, 5.79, 6.13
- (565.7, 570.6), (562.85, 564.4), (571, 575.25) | 0.14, 5.98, 6.17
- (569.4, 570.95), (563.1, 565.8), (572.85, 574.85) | 0.13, 5.68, 6.36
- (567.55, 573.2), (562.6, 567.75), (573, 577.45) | 0.16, 5.91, 6.16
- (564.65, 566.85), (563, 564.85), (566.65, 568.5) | 0.08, 5.82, 6.07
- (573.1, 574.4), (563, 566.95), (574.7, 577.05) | -0.08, 5.79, 6.03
